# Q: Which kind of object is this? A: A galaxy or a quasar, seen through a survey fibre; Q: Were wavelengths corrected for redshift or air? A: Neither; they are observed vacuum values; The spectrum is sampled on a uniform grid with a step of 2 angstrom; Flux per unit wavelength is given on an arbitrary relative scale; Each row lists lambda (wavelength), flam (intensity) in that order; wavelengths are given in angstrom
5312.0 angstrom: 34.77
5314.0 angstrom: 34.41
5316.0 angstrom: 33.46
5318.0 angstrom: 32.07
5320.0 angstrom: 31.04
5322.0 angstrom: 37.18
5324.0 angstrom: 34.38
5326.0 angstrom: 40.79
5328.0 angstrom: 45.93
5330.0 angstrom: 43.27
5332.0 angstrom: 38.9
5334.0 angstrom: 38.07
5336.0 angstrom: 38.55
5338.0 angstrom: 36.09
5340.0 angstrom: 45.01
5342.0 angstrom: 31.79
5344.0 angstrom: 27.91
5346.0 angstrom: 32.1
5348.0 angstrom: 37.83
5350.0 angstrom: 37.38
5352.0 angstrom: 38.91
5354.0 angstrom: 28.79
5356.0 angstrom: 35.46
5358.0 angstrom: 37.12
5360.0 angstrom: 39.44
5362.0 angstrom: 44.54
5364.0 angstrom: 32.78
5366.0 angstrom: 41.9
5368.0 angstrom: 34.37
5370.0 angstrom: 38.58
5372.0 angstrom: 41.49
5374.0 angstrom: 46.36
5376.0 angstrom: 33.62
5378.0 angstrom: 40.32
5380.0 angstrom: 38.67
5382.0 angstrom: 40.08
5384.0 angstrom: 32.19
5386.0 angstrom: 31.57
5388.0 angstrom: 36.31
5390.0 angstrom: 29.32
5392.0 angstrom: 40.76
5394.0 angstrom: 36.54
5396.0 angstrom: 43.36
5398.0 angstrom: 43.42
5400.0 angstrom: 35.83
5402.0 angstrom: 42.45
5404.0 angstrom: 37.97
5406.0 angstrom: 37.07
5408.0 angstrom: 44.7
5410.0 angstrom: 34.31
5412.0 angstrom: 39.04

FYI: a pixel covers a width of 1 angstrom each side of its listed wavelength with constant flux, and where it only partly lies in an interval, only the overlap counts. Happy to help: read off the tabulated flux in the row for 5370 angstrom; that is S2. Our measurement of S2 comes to 38.58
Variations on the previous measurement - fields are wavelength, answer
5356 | 35.46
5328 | 45.93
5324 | 34.38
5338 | 36.09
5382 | 40.08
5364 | 32.78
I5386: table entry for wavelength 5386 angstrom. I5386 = 31.57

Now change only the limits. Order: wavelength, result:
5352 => 38.91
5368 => 34.37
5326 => 40.79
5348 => 37.83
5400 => 35.83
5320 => 31.04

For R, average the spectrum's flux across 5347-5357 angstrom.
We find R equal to 35.7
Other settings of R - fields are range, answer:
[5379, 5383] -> 39.4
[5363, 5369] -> 36.4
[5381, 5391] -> 33.9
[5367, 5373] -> 38.1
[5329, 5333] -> 41.1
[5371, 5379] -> 40.4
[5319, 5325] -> 34.2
